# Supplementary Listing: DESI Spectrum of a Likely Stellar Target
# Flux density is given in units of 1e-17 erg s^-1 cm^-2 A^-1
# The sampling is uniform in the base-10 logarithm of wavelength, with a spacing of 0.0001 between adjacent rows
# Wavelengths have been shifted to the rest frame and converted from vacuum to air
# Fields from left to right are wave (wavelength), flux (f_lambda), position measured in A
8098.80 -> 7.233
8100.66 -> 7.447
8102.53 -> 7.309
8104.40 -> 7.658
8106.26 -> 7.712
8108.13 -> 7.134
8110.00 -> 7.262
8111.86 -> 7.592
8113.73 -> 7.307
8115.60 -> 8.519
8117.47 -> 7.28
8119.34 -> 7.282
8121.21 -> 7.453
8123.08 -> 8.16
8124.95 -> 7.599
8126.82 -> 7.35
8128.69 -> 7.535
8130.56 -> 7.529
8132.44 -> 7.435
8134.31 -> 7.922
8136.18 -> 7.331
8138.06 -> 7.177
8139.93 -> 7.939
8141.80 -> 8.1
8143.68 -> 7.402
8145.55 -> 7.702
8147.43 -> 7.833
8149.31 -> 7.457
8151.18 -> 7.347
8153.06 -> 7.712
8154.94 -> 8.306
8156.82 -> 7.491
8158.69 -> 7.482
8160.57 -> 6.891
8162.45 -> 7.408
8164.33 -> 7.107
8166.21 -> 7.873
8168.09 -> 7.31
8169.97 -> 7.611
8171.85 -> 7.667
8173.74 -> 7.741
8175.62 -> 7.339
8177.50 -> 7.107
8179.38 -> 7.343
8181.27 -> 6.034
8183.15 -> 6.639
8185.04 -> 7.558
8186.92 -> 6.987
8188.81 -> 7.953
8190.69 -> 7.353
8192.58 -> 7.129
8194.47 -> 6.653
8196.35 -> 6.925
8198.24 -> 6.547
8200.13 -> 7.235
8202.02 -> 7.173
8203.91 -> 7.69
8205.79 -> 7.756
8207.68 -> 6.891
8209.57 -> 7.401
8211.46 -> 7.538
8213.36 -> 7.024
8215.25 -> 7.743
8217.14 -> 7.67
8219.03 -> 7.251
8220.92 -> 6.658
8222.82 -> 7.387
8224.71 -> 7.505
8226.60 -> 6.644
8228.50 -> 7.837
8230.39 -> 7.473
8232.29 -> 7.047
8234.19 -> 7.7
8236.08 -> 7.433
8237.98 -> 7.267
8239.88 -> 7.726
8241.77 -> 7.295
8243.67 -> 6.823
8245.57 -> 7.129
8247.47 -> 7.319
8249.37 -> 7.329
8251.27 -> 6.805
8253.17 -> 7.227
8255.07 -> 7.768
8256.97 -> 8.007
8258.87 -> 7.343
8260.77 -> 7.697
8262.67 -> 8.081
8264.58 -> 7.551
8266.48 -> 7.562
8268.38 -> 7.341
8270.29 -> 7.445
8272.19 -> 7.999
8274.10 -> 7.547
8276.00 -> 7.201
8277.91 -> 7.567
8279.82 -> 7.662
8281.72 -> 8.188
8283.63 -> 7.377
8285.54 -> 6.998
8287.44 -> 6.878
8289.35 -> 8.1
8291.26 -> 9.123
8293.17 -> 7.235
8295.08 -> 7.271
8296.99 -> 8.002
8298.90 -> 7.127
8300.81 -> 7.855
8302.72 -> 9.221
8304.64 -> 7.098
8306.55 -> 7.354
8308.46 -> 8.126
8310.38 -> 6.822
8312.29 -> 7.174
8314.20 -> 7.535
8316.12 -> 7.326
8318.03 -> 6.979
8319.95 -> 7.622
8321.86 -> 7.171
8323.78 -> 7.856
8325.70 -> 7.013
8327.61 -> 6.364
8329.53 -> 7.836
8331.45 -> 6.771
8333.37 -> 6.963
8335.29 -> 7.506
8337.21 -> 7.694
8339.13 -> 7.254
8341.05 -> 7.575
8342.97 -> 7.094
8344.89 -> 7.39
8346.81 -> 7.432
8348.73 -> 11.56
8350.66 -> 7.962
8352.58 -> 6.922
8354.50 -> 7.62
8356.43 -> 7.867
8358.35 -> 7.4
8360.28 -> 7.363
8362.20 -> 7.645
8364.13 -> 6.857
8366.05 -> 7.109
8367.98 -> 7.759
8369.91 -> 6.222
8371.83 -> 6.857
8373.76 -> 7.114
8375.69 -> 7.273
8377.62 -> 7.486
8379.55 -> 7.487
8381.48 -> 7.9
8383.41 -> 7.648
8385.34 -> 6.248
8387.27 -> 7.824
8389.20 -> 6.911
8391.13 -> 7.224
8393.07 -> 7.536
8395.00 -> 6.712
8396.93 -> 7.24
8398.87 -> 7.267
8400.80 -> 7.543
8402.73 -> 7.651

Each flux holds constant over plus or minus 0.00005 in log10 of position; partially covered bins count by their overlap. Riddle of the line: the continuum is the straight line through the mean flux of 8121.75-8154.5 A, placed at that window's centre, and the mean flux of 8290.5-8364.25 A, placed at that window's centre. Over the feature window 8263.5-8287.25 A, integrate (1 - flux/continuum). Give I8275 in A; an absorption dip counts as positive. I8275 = 0.2 A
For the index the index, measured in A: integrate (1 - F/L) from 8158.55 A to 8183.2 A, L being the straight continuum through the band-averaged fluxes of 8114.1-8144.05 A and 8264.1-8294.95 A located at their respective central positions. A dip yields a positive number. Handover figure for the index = 1.1 A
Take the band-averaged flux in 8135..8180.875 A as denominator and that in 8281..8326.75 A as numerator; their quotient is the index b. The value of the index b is 1.01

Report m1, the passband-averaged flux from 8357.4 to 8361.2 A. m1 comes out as 7.37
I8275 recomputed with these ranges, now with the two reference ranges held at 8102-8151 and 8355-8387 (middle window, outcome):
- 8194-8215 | 0.8 A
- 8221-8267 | 0.2 A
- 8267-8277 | -0.1 A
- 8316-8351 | -1.0 A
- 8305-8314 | 0.0 A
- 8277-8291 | -0.4 A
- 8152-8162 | 0.0 A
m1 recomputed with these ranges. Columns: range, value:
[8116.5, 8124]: 7.55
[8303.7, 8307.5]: 7.23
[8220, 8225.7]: 7.18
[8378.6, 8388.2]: 7.42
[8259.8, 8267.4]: 7.72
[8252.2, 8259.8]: 7.59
